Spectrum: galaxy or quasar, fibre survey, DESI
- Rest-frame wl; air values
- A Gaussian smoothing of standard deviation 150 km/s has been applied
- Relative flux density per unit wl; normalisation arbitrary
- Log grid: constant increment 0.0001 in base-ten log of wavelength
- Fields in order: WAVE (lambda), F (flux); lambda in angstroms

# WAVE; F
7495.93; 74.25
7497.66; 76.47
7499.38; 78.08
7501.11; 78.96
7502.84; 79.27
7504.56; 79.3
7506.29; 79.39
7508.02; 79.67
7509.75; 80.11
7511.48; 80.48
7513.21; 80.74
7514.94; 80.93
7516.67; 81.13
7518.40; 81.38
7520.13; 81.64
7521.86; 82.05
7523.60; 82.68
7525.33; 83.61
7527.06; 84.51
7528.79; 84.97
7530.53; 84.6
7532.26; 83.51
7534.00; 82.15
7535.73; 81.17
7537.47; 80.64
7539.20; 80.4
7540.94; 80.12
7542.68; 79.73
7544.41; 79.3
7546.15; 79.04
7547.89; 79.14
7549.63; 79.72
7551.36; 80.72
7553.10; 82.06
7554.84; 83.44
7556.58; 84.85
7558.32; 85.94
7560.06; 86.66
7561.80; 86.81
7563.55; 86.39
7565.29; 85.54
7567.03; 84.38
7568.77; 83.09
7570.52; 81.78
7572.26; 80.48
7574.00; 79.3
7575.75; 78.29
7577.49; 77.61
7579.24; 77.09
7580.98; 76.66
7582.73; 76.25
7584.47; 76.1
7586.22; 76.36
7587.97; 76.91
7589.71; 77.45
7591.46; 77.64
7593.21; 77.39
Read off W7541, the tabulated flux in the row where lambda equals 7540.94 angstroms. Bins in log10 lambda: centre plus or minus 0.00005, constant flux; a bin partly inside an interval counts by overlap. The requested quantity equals 80.12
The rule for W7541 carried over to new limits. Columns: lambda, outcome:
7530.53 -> 84.6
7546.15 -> 79.04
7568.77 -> 83.09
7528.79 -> 84.97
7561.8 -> 86.81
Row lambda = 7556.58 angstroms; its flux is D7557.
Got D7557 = 84.85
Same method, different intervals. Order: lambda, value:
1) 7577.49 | 77.61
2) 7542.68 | 79.73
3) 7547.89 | 79.14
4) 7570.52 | 81.78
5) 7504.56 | 79.3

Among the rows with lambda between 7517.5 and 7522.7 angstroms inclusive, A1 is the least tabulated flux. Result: 81.38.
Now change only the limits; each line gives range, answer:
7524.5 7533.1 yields 83.51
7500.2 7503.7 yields 78.96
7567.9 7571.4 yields 81.78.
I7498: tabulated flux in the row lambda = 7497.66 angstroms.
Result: 76.47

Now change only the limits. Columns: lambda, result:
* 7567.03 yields 84.38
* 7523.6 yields 82.68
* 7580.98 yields 76.66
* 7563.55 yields 86.39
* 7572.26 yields 80.48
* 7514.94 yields 80.93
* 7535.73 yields 81.17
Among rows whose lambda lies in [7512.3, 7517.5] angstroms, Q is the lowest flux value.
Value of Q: 80.74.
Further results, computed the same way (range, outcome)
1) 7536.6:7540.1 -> 80.4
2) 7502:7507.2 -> 79.27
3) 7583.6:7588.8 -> 76.1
